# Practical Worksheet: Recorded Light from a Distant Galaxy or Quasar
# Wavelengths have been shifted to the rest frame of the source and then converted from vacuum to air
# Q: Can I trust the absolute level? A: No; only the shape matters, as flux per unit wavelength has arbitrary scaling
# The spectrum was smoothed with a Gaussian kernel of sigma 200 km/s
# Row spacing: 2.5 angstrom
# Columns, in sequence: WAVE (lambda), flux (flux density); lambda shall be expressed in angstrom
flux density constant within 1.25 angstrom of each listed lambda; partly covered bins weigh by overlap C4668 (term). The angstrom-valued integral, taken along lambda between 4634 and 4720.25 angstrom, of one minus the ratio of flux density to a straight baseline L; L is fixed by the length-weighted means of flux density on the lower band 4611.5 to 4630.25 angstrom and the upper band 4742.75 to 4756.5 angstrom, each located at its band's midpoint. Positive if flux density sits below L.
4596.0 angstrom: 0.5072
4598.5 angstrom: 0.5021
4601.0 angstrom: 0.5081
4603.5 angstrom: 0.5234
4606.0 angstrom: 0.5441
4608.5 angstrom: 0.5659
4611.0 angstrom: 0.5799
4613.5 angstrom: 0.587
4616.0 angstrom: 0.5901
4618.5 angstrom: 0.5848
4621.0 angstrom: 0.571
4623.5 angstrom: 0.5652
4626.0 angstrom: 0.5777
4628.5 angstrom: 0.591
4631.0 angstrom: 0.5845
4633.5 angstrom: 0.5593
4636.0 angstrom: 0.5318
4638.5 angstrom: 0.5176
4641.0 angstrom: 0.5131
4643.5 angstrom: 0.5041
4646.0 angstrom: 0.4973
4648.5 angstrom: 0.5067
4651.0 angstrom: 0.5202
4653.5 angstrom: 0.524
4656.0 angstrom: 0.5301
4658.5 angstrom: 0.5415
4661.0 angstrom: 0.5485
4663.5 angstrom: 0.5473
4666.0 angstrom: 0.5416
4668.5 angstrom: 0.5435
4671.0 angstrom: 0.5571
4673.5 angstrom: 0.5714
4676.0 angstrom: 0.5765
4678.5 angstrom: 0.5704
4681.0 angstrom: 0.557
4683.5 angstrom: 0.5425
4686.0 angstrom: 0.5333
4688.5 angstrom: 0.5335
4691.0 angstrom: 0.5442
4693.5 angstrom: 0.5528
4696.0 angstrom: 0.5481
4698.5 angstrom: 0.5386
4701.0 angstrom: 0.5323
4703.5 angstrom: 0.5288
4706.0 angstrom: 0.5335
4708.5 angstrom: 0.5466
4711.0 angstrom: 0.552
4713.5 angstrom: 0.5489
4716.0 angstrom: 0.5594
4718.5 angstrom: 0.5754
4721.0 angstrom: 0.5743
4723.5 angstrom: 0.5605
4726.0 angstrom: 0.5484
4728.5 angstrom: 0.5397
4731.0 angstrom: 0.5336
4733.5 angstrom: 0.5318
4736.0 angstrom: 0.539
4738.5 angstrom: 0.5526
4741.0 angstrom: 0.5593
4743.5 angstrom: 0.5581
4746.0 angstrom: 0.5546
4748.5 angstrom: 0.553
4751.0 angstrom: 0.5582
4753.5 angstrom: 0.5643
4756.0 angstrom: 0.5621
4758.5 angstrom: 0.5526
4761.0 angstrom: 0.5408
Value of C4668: 4.6 angstrom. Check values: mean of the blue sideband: 0.581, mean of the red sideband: 0.558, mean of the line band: 0.541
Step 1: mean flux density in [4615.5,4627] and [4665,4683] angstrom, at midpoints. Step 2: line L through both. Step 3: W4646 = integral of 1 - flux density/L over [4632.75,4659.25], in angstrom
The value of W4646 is 2.2 angstrom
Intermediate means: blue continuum 0.577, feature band 0.521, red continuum 0.559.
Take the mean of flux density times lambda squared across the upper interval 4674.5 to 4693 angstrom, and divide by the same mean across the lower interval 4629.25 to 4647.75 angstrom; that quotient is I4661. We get 1.06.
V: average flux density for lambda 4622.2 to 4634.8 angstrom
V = 0.575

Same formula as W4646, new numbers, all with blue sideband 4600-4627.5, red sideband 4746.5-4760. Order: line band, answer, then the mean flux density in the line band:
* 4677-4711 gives 1.01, 0.544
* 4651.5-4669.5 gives 0.75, 0.539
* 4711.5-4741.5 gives 0.38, 0.552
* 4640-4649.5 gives 0.97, 0.505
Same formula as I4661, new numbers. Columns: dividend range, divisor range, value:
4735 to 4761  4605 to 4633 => 1.02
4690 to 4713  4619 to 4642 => 1.00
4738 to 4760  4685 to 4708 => 1.06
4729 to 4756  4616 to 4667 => 1.06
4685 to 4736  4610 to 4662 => 1.03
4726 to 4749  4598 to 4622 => 1.04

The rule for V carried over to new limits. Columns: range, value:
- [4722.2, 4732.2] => 0.546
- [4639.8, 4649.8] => 0.505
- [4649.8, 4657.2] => 0.525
